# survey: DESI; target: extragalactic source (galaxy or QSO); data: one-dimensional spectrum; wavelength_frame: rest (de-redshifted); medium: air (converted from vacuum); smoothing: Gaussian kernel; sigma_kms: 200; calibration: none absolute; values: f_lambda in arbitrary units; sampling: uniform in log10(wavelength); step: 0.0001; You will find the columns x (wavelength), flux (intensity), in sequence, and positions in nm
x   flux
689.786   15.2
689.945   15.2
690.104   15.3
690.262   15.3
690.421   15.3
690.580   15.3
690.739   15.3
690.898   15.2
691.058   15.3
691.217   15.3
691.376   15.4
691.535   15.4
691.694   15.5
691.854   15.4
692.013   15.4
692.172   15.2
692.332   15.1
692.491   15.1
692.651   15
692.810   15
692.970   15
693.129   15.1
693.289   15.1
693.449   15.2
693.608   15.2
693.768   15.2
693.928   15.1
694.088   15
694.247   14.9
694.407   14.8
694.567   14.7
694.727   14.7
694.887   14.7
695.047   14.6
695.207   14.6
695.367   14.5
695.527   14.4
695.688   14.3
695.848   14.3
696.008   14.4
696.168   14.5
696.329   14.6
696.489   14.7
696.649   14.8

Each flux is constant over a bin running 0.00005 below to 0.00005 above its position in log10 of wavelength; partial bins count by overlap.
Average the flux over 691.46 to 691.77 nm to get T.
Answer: 15.5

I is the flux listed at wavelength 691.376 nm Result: 15.4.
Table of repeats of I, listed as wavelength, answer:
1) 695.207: 14.6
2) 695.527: 14.4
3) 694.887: 14.7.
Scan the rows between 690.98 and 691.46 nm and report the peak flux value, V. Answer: 15.4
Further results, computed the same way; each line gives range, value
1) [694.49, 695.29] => 14.7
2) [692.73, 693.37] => 15.1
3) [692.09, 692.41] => 15.2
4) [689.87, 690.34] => 15.3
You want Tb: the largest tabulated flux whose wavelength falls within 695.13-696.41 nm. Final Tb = 14.6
